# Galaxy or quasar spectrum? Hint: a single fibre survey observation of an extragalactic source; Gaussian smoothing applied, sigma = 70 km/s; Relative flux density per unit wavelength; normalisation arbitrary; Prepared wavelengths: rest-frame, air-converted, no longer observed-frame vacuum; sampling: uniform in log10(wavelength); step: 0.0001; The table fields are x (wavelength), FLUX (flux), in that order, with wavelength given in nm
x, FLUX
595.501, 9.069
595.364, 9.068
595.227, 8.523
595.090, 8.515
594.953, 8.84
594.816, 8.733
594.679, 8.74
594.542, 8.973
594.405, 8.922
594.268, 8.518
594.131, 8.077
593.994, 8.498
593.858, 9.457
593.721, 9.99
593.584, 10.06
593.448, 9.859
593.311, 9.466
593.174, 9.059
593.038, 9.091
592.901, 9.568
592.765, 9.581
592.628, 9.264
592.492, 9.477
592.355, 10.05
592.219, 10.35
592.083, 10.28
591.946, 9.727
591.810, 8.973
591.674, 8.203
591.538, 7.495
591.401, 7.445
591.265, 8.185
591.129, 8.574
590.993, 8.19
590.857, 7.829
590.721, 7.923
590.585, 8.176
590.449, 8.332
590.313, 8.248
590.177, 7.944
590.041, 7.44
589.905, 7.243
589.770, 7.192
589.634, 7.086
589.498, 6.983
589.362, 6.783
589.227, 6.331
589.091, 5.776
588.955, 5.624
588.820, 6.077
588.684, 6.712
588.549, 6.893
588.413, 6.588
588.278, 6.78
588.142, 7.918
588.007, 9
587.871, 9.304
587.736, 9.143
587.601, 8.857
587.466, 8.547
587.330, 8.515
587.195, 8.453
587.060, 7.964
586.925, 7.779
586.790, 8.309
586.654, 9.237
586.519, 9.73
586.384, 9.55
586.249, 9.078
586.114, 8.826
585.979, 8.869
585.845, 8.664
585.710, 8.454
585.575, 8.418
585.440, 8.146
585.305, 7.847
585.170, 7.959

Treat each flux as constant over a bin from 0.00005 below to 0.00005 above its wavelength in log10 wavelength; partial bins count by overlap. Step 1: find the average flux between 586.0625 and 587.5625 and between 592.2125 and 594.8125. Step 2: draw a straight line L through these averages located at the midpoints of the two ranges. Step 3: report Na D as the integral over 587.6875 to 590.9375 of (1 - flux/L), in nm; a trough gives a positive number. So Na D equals 0.56 nm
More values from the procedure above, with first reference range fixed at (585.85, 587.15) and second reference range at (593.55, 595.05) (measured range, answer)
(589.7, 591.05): 0.16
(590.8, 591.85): 0.09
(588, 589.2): 0.29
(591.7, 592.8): -0.09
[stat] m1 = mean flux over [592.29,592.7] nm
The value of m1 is 9.58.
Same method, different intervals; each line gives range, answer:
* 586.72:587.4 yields 8.2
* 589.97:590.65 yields 8.02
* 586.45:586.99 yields 8.76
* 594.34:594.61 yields 8.94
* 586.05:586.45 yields 9.15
